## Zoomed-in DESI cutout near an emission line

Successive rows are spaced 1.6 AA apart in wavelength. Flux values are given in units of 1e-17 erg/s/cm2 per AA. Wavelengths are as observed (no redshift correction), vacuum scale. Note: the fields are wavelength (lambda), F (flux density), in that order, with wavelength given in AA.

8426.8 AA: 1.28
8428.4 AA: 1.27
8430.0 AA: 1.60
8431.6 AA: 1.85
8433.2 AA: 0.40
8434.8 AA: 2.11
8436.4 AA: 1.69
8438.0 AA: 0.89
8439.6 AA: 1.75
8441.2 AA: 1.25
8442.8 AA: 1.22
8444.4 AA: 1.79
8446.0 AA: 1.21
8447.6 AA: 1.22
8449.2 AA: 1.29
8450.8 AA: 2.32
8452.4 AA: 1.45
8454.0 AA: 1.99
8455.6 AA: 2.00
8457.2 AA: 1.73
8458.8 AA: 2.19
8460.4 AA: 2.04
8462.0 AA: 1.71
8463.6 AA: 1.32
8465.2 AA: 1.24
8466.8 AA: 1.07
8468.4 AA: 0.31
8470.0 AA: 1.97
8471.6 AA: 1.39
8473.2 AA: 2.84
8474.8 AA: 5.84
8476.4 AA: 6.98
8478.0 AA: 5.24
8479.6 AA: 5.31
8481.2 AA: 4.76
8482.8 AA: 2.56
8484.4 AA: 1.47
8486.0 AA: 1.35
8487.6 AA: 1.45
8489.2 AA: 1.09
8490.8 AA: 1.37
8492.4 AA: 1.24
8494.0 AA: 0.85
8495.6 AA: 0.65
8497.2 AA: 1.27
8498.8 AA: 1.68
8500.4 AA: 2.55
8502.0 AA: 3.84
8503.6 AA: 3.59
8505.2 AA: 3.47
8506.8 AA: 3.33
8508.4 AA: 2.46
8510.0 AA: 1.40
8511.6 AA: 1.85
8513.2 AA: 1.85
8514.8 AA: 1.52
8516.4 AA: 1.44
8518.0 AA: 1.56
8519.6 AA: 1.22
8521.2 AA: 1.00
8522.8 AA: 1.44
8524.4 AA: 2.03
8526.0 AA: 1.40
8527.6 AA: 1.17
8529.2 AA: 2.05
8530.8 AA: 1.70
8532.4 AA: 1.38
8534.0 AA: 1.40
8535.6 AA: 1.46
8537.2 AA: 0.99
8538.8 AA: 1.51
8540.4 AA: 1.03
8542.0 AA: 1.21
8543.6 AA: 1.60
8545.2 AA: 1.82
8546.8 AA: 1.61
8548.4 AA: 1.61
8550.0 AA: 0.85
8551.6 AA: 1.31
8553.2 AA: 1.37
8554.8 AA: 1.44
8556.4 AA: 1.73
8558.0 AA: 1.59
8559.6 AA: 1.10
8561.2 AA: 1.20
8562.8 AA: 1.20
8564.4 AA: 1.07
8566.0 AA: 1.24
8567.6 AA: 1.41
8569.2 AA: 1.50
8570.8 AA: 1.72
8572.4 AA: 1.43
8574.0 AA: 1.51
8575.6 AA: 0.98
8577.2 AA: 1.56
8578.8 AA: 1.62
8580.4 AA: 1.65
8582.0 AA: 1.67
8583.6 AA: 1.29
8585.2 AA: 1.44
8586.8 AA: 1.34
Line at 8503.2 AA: [N II]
